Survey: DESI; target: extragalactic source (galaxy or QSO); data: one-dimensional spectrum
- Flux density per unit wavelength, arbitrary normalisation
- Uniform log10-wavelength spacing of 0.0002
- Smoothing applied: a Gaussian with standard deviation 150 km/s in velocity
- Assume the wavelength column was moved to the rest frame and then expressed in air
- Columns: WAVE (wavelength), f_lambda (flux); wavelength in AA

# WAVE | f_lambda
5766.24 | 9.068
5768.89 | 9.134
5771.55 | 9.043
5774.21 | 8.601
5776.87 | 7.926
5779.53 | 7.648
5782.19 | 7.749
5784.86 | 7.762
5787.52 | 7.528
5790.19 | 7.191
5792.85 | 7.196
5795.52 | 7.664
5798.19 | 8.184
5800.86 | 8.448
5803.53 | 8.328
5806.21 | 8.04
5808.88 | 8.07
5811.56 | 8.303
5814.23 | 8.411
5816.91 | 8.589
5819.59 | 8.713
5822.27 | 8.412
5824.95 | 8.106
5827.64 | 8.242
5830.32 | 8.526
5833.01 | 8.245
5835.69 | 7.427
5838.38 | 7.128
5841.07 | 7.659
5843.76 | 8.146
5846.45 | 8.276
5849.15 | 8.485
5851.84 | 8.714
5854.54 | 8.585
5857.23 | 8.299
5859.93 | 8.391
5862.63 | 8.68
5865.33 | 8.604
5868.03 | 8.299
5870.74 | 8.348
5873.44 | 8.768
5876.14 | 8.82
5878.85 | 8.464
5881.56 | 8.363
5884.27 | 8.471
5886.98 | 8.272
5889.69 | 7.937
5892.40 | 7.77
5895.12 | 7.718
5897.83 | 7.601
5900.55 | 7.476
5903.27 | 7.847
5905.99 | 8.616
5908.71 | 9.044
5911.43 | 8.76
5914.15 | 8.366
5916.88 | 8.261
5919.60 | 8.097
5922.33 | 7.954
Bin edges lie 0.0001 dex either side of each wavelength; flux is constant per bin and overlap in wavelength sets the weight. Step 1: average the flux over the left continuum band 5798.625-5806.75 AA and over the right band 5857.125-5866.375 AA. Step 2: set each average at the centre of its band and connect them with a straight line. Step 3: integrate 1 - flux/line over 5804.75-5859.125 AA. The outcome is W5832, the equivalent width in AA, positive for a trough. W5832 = 1.1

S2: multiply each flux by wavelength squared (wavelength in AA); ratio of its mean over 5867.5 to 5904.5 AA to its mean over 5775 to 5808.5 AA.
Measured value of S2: 1.08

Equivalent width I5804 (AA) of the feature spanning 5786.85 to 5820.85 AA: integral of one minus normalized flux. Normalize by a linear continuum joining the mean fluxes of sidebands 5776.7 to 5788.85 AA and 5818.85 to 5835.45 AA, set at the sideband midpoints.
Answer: -0.3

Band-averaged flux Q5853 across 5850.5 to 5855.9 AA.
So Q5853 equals 8.65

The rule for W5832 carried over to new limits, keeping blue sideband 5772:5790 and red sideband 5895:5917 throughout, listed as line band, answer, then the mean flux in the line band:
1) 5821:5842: 0.1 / 7.97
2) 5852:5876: -1.3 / 8.53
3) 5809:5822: -0.8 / 8.46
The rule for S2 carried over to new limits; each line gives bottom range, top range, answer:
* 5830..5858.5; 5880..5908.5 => 1.01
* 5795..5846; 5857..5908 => 1.03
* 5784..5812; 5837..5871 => 1.07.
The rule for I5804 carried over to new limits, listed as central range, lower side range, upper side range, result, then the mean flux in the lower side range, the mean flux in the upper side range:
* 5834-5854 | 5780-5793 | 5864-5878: 0.6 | 7.52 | 8.56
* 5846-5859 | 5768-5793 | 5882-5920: -0.6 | 7.99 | 8.17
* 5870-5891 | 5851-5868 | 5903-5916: 0.3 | 8.52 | 8.57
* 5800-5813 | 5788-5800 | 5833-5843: -1.1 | 7.59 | 7.57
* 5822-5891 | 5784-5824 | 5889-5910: -2.3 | 8.06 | 8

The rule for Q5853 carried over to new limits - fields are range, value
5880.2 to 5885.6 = 8.41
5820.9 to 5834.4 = 8.31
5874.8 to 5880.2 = 8.64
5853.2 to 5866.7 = 8.52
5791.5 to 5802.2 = 7.88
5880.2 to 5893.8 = 8.16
